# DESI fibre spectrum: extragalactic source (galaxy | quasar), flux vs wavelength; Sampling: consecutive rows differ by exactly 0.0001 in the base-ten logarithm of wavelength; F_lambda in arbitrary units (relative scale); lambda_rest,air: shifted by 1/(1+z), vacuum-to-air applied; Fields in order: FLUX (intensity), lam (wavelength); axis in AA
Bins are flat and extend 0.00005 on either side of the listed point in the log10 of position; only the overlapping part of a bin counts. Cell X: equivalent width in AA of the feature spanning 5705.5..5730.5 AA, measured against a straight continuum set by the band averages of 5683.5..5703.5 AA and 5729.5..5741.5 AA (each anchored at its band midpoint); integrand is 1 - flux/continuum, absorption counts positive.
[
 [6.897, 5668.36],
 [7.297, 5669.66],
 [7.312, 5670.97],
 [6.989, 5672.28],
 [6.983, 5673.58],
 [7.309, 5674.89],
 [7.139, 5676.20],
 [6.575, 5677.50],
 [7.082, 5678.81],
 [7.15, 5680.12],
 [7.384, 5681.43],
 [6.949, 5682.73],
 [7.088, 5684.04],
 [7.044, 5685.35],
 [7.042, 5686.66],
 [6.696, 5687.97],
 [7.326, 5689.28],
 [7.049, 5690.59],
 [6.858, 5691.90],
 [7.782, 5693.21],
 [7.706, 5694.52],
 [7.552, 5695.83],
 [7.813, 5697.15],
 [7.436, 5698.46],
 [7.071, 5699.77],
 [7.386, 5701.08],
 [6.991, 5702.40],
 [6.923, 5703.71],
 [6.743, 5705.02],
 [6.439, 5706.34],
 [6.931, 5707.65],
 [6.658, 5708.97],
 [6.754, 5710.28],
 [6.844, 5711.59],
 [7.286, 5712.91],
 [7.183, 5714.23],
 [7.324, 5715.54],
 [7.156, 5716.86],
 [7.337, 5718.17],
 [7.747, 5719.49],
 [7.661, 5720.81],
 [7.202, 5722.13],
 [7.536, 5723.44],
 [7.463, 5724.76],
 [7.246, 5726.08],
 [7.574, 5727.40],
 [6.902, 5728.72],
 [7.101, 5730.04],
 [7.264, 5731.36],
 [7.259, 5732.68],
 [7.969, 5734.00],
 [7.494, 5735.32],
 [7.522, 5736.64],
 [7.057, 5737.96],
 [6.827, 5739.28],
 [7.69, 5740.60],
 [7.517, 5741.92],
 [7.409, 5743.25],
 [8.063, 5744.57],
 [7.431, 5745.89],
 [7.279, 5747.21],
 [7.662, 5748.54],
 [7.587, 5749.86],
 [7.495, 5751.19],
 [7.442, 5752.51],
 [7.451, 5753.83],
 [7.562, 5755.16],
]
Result 0.5 AA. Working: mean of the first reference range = 7.25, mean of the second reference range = 7.36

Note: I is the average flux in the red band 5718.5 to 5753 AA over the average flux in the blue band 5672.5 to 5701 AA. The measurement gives 1.03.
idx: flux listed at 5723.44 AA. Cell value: 7.536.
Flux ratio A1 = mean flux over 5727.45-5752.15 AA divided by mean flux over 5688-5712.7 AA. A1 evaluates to 1.04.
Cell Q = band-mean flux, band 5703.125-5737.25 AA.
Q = 7.21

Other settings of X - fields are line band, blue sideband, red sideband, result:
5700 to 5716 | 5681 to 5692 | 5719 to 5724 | 0.9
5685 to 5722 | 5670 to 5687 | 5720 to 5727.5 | 0.6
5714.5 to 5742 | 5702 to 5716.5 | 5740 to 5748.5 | -0.4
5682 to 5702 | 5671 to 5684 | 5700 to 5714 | -0.7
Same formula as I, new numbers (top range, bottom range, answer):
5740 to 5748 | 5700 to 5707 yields 1.09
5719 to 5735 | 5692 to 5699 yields 0.98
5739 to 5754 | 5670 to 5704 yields 1.05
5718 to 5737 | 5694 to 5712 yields 1.05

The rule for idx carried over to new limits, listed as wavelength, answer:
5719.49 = 7.747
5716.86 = 7.156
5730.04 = 7.101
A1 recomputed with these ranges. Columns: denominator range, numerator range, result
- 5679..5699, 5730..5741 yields 1.02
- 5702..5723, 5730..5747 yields 1.05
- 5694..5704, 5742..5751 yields 1.03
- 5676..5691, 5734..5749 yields 1.06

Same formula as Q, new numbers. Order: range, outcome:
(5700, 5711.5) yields 6.86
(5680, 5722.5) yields 7.17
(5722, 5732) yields 7.29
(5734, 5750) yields 7.48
